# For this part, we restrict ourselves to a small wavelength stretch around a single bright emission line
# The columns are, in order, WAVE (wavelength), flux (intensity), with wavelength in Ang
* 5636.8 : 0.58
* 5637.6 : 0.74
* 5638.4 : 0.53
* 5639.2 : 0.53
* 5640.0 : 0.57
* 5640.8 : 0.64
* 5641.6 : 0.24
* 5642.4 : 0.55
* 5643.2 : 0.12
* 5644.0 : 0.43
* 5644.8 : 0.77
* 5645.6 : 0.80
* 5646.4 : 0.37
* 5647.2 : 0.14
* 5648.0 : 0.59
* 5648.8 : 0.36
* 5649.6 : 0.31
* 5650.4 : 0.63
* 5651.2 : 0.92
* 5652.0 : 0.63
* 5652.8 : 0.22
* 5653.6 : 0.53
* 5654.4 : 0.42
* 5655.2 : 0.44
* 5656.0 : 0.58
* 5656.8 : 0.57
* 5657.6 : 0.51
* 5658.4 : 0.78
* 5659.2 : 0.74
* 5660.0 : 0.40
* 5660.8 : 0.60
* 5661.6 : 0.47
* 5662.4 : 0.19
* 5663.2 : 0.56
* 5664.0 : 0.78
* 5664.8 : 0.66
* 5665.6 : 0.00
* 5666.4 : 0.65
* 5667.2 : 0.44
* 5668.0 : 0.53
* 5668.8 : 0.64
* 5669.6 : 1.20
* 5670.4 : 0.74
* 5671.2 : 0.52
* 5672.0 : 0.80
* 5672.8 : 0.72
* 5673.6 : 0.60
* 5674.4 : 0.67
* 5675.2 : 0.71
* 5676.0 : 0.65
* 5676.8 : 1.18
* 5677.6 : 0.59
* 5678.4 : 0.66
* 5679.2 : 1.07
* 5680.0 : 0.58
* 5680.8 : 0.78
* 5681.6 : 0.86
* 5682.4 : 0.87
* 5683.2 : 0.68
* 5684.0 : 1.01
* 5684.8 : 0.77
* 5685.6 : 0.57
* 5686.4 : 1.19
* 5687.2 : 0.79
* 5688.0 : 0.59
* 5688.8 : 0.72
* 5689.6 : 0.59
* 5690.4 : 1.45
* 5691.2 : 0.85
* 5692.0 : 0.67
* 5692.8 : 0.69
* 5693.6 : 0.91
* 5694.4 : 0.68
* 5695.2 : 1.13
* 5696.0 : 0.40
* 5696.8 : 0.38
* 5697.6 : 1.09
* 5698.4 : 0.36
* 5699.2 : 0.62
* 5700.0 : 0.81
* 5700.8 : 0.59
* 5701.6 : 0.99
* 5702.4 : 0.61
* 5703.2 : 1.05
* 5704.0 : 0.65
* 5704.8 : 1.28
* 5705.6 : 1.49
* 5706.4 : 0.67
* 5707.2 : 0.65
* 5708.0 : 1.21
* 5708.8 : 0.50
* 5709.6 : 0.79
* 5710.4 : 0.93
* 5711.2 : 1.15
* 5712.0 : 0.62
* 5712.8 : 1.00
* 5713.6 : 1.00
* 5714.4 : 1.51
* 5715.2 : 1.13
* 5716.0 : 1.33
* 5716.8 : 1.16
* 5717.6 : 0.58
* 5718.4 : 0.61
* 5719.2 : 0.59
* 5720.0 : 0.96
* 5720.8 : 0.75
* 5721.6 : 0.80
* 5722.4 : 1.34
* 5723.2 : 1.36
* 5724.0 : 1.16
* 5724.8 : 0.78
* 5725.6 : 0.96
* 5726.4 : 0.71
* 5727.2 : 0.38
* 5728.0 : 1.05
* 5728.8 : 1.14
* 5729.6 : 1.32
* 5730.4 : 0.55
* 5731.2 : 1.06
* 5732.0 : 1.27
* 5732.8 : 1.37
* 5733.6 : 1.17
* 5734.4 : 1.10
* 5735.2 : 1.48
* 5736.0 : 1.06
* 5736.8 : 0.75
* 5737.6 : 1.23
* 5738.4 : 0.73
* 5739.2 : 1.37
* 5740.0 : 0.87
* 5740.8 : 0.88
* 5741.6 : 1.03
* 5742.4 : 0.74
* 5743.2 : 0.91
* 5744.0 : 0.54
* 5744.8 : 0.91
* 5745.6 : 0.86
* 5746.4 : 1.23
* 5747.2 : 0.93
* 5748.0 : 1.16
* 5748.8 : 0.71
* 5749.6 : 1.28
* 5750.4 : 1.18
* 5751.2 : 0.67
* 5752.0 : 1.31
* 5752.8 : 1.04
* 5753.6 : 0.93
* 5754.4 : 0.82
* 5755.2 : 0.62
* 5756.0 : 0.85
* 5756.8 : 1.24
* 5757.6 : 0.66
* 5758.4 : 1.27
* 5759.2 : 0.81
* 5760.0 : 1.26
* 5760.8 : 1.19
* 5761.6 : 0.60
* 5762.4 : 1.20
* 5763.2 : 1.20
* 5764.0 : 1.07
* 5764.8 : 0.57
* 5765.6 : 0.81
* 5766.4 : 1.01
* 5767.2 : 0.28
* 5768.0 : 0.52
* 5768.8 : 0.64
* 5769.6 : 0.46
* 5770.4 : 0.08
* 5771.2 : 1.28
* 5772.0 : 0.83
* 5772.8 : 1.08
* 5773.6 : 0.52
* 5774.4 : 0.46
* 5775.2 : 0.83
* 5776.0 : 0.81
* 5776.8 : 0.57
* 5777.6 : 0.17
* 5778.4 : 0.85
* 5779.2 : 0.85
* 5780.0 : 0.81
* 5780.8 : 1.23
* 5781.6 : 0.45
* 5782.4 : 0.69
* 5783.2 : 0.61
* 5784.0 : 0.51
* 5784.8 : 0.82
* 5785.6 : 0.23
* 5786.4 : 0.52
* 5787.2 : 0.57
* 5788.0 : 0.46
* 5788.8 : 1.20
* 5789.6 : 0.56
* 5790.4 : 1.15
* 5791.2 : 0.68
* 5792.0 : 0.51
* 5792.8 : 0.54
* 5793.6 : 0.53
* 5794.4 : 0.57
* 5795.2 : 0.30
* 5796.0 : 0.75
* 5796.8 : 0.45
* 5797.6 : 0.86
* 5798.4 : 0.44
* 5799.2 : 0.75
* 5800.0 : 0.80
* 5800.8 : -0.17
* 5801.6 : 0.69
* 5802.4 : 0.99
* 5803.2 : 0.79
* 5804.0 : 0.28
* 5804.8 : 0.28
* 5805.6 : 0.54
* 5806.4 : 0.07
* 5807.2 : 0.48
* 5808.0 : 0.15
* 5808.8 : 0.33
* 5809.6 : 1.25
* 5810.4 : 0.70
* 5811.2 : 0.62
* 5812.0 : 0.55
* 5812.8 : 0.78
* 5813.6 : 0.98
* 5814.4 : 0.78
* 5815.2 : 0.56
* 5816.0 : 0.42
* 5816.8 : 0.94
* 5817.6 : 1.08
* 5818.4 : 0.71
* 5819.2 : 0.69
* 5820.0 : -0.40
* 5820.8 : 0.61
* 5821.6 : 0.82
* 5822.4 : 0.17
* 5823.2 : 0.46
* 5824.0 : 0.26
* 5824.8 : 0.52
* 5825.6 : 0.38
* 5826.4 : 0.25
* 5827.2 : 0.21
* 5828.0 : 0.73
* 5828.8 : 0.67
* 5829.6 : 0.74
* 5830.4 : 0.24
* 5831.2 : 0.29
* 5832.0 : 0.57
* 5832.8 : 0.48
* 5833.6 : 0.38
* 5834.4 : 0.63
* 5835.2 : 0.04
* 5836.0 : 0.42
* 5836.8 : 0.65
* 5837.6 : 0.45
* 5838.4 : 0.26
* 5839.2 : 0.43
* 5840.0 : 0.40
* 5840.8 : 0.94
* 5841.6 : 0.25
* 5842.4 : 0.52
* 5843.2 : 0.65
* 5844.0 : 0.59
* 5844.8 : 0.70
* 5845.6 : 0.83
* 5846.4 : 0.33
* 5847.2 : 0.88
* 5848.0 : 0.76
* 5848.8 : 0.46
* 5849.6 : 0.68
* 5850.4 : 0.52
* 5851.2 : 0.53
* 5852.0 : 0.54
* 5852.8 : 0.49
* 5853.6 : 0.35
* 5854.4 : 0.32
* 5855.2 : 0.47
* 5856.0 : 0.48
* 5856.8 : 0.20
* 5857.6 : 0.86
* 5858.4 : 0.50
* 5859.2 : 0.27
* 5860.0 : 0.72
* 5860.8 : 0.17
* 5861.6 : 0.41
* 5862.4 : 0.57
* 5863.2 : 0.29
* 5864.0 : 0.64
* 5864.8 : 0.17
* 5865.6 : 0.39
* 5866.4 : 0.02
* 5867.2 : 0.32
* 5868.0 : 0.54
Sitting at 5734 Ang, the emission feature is C IV 1549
